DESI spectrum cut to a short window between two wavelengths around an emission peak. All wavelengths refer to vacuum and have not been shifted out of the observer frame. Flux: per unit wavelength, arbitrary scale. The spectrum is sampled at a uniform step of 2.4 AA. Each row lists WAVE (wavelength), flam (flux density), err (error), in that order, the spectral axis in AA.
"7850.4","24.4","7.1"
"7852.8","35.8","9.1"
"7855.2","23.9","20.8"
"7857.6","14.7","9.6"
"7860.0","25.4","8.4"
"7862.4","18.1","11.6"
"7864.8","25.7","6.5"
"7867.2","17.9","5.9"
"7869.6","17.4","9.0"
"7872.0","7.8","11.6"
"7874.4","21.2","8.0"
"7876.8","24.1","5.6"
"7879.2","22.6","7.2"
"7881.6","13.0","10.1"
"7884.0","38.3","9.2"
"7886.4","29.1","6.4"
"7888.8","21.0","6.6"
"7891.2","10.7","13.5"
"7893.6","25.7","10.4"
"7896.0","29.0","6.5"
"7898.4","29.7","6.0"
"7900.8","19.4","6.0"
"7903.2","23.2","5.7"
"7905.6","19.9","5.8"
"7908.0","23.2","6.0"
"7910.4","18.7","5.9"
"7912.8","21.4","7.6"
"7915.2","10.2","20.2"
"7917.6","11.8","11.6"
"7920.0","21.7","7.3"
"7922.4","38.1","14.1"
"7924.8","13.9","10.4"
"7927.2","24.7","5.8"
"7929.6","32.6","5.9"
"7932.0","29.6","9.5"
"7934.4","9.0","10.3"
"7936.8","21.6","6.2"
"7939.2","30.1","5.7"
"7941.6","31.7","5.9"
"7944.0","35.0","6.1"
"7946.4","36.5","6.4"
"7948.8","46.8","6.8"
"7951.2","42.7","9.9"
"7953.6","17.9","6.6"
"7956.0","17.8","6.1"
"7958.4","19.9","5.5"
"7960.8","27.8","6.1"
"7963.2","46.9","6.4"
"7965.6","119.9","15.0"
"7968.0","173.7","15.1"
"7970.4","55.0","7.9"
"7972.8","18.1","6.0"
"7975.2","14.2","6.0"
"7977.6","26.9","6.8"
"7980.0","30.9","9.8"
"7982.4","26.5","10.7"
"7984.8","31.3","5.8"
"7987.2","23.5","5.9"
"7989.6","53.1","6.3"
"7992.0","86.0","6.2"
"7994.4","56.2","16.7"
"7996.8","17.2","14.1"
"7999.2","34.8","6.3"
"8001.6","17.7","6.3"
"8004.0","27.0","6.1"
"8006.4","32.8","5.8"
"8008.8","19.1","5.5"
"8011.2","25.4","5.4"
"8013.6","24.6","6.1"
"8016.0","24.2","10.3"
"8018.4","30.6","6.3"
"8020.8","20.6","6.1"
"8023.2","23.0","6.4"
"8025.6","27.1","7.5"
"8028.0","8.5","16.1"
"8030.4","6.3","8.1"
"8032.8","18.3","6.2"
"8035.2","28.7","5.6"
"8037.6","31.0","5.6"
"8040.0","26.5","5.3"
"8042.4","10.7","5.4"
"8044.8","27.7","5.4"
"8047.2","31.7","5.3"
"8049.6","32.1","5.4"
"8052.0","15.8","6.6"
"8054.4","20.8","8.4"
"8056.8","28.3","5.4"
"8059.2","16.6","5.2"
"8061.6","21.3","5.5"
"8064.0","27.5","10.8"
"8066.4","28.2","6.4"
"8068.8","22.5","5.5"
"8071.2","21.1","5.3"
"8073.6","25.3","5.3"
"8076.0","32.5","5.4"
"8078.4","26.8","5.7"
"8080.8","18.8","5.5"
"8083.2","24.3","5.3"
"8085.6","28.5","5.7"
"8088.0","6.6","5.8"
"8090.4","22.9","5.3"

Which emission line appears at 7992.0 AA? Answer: [N II]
